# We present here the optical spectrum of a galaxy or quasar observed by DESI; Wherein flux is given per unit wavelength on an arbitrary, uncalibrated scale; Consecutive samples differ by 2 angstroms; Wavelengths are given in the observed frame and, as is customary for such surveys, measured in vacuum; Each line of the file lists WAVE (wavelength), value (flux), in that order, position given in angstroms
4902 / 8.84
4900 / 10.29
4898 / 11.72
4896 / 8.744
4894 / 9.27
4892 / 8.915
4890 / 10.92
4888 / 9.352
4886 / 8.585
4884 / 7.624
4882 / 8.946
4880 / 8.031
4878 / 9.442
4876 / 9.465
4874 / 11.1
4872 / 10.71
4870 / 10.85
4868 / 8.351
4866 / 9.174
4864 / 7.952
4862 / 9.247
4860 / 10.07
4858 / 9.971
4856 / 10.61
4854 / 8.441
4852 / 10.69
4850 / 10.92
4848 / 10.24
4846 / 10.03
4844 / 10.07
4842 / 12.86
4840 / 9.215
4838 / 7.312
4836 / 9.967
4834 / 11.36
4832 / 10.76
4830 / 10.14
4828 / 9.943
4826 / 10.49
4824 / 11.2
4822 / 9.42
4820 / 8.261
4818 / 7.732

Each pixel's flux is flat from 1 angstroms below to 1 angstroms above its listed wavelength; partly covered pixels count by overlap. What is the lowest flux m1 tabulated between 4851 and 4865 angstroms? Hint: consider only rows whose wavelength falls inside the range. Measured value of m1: 7.952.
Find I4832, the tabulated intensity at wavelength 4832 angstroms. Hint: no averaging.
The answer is 10.76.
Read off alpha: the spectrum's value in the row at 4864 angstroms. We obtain 7.952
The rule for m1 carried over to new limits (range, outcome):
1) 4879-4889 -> 7.624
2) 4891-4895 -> 8.915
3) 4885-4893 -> 8.585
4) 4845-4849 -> 10.03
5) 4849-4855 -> 8.441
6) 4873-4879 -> 9.442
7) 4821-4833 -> 9.42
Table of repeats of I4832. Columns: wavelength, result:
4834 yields 11.36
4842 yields 12.86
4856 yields 10.61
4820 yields 8.261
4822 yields 9.42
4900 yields 10.29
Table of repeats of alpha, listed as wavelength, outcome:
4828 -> 9.943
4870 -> 10.85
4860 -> 10.07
